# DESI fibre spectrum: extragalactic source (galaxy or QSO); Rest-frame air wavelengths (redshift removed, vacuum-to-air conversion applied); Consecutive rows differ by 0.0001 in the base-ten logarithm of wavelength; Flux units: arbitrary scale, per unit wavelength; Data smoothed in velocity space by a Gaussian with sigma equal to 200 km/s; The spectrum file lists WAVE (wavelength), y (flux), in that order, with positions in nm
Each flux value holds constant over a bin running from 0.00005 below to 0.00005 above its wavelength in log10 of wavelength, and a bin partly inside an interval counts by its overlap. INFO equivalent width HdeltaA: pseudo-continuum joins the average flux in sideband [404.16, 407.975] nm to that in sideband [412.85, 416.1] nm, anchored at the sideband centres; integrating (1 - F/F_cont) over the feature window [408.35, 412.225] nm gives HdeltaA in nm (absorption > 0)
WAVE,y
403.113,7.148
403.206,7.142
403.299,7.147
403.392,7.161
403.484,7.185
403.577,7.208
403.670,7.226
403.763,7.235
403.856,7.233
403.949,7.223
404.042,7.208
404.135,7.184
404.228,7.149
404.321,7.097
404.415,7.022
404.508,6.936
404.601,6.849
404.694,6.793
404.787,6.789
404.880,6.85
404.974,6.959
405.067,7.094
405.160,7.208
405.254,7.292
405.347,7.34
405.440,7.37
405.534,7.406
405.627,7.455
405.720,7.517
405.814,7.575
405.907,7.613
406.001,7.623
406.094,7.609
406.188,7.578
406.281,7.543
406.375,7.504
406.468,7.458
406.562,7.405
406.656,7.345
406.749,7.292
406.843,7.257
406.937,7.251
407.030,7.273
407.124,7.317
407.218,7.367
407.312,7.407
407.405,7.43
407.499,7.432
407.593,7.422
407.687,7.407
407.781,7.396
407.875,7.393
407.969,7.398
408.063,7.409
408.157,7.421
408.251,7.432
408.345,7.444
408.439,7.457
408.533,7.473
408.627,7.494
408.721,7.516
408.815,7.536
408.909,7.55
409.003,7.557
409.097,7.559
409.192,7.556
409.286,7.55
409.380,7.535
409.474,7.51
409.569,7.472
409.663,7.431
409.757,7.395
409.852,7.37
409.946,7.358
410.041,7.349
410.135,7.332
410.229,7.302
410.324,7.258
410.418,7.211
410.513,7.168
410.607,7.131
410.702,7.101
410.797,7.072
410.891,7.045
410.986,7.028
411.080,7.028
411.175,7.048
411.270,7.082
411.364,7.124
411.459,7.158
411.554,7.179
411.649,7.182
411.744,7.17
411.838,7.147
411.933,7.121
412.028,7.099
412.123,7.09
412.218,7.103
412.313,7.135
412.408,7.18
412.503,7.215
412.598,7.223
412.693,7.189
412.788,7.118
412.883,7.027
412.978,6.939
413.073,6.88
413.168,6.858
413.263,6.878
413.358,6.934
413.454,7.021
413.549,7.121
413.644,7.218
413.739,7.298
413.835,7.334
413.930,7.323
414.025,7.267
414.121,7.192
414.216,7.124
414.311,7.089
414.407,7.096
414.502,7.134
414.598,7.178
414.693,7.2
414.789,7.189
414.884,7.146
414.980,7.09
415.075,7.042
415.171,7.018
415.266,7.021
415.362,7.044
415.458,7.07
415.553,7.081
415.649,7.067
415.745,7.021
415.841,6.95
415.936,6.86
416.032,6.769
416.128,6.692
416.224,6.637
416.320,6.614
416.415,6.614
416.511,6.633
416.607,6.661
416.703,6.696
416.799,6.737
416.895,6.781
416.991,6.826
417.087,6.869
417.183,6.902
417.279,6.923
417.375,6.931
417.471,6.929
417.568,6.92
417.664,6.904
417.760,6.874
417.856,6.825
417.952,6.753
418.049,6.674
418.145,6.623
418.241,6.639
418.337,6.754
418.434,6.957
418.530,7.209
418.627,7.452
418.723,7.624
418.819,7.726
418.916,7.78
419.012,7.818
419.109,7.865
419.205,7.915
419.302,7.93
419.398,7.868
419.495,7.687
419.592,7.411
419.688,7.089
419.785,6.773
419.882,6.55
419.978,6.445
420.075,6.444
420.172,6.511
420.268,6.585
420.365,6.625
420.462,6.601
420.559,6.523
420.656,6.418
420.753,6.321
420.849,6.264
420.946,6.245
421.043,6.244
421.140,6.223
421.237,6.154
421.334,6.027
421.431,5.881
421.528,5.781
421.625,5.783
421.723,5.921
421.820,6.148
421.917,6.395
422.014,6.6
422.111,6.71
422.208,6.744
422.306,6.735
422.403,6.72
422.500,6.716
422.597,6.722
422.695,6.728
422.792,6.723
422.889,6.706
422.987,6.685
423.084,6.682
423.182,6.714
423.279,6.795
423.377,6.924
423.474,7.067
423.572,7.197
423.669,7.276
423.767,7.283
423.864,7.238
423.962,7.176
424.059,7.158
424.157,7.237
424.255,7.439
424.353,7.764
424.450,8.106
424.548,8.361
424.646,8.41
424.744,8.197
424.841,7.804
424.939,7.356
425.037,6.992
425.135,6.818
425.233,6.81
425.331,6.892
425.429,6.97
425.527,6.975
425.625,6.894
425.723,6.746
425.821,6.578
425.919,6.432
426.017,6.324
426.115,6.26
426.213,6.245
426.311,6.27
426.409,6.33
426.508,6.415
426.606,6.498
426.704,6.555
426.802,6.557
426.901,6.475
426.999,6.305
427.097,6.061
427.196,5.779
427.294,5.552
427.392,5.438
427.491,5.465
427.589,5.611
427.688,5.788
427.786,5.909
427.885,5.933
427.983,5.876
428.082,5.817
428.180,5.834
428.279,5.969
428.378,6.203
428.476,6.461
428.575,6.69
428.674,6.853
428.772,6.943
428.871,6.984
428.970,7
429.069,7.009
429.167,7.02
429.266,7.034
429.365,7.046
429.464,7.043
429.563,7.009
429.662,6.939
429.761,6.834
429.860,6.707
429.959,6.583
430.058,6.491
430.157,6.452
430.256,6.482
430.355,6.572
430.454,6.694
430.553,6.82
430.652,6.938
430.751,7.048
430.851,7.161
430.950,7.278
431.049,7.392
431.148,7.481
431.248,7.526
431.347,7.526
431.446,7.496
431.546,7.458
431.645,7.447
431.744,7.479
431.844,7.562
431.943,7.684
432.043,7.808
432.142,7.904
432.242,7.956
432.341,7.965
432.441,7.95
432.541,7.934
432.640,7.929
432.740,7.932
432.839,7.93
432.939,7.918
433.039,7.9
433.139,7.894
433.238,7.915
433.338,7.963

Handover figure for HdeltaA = -0.06 nm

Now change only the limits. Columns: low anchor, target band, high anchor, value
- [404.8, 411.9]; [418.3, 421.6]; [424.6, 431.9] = 0.054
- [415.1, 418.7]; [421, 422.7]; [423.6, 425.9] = 0.193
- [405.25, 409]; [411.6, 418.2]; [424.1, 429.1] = 0.116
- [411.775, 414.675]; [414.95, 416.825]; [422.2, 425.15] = 0.071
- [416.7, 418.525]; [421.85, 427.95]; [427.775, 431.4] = 0.040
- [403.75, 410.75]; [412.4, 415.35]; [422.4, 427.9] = 0.005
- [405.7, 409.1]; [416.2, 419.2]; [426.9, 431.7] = 0.030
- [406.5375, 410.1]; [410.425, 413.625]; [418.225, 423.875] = 0.069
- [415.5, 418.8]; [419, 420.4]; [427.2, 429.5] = -0.085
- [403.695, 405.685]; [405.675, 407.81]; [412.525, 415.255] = -0.092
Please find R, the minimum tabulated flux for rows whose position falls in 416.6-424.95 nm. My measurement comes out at 5.781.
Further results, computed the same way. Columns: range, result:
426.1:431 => 5.438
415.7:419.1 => 6.614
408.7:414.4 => 6.858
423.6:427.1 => 6.061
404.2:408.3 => 6.789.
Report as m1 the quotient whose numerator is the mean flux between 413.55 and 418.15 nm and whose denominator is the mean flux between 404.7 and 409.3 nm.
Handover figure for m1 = 0.94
